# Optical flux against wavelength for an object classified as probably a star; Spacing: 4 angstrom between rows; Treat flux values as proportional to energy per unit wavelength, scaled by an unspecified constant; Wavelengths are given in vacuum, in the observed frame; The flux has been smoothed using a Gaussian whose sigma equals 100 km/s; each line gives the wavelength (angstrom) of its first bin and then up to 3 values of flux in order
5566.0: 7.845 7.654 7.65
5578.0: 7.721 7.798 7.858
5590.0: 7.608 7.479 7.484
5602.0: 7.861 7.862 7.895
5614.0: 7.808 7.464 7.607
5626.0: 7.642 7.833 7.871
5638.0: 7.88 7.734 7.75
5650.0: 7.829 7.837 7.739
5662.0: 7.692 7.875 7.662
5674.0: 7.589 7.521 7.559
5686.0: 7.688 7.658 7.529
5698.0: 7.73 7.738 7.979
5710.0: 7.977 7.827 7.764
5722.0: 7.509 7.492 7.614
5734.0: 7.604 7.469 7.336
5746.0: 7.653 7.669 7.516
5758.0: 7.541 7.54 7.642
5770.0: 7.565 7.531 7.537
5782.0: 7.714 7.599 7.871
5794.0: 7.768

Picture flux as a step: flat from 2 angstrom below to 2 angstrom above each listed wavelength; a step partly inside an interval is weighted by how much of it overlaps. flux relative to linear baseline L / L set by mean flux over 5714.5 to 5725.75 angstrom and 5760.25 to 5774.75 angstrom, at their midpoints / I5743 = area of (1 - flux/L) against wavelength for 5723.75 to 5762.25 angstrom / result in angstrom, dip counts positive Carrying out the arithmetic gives 0.3 angstrom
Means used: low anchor 7.64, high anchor 7.57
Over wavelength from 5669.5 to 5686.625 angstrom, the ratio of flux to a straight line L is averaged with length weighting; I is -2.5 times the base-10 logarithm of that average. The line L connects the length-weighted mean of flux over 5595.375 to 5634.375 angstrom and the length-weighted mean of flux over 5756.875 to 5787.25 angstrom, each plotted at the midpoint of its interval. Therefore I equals 0.011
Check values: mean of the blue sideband 7.72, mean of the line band 7.59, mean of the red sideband 7.58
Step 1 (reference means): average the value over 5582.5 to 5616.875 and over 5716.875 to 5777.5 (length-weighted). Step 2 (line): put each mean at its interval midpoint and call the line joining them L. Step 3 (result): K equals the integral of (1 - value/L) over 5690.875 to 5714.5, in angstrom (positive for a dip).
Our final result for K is -0.6 angstrom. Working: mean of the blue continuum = 7.73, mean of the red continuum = 7.56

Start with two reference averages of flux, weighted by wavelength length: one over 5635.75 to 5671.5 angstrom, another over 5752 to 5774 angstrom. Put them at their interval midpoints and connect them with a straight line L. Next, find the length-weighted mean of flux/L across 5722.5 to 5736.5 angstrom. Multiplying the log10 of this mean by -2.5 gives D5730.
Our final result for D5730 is 0.009 mag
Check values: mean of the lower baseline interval 7.78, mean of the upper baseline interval 7.56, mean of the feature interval 7.56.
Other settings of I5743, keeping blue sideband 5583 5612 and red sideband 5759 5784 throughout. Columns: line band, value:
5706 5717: -0.4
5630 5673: -0.6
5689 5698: 0.0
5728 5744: 0.2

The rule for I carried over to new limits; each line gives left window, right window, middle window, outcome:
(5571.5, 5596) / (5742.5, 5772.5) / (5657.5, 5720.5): -0.014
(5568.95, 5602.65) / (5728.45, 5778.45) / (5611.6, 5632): -0.004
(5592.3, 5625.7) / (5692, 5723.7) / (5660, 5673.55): 0.000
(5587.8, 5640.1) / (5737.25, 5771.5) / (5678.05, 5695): 0.004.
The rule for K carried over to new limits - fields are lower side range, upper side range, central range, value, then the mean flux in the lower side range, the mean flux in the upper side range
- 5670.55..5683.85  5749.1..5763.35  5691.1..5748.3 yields -0.7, 7.57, 7.56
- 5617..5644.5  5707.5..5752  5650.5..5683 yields 0.0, 7.73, 7.63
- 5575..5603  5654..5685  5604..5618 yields -0.2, 7.68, 7.67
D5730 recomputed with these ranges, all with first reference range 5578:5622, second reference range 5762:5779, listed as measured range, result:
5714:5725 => -0.01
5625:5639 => -0.02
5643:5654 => -0.02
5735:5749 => 0.01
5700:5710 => -0.04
